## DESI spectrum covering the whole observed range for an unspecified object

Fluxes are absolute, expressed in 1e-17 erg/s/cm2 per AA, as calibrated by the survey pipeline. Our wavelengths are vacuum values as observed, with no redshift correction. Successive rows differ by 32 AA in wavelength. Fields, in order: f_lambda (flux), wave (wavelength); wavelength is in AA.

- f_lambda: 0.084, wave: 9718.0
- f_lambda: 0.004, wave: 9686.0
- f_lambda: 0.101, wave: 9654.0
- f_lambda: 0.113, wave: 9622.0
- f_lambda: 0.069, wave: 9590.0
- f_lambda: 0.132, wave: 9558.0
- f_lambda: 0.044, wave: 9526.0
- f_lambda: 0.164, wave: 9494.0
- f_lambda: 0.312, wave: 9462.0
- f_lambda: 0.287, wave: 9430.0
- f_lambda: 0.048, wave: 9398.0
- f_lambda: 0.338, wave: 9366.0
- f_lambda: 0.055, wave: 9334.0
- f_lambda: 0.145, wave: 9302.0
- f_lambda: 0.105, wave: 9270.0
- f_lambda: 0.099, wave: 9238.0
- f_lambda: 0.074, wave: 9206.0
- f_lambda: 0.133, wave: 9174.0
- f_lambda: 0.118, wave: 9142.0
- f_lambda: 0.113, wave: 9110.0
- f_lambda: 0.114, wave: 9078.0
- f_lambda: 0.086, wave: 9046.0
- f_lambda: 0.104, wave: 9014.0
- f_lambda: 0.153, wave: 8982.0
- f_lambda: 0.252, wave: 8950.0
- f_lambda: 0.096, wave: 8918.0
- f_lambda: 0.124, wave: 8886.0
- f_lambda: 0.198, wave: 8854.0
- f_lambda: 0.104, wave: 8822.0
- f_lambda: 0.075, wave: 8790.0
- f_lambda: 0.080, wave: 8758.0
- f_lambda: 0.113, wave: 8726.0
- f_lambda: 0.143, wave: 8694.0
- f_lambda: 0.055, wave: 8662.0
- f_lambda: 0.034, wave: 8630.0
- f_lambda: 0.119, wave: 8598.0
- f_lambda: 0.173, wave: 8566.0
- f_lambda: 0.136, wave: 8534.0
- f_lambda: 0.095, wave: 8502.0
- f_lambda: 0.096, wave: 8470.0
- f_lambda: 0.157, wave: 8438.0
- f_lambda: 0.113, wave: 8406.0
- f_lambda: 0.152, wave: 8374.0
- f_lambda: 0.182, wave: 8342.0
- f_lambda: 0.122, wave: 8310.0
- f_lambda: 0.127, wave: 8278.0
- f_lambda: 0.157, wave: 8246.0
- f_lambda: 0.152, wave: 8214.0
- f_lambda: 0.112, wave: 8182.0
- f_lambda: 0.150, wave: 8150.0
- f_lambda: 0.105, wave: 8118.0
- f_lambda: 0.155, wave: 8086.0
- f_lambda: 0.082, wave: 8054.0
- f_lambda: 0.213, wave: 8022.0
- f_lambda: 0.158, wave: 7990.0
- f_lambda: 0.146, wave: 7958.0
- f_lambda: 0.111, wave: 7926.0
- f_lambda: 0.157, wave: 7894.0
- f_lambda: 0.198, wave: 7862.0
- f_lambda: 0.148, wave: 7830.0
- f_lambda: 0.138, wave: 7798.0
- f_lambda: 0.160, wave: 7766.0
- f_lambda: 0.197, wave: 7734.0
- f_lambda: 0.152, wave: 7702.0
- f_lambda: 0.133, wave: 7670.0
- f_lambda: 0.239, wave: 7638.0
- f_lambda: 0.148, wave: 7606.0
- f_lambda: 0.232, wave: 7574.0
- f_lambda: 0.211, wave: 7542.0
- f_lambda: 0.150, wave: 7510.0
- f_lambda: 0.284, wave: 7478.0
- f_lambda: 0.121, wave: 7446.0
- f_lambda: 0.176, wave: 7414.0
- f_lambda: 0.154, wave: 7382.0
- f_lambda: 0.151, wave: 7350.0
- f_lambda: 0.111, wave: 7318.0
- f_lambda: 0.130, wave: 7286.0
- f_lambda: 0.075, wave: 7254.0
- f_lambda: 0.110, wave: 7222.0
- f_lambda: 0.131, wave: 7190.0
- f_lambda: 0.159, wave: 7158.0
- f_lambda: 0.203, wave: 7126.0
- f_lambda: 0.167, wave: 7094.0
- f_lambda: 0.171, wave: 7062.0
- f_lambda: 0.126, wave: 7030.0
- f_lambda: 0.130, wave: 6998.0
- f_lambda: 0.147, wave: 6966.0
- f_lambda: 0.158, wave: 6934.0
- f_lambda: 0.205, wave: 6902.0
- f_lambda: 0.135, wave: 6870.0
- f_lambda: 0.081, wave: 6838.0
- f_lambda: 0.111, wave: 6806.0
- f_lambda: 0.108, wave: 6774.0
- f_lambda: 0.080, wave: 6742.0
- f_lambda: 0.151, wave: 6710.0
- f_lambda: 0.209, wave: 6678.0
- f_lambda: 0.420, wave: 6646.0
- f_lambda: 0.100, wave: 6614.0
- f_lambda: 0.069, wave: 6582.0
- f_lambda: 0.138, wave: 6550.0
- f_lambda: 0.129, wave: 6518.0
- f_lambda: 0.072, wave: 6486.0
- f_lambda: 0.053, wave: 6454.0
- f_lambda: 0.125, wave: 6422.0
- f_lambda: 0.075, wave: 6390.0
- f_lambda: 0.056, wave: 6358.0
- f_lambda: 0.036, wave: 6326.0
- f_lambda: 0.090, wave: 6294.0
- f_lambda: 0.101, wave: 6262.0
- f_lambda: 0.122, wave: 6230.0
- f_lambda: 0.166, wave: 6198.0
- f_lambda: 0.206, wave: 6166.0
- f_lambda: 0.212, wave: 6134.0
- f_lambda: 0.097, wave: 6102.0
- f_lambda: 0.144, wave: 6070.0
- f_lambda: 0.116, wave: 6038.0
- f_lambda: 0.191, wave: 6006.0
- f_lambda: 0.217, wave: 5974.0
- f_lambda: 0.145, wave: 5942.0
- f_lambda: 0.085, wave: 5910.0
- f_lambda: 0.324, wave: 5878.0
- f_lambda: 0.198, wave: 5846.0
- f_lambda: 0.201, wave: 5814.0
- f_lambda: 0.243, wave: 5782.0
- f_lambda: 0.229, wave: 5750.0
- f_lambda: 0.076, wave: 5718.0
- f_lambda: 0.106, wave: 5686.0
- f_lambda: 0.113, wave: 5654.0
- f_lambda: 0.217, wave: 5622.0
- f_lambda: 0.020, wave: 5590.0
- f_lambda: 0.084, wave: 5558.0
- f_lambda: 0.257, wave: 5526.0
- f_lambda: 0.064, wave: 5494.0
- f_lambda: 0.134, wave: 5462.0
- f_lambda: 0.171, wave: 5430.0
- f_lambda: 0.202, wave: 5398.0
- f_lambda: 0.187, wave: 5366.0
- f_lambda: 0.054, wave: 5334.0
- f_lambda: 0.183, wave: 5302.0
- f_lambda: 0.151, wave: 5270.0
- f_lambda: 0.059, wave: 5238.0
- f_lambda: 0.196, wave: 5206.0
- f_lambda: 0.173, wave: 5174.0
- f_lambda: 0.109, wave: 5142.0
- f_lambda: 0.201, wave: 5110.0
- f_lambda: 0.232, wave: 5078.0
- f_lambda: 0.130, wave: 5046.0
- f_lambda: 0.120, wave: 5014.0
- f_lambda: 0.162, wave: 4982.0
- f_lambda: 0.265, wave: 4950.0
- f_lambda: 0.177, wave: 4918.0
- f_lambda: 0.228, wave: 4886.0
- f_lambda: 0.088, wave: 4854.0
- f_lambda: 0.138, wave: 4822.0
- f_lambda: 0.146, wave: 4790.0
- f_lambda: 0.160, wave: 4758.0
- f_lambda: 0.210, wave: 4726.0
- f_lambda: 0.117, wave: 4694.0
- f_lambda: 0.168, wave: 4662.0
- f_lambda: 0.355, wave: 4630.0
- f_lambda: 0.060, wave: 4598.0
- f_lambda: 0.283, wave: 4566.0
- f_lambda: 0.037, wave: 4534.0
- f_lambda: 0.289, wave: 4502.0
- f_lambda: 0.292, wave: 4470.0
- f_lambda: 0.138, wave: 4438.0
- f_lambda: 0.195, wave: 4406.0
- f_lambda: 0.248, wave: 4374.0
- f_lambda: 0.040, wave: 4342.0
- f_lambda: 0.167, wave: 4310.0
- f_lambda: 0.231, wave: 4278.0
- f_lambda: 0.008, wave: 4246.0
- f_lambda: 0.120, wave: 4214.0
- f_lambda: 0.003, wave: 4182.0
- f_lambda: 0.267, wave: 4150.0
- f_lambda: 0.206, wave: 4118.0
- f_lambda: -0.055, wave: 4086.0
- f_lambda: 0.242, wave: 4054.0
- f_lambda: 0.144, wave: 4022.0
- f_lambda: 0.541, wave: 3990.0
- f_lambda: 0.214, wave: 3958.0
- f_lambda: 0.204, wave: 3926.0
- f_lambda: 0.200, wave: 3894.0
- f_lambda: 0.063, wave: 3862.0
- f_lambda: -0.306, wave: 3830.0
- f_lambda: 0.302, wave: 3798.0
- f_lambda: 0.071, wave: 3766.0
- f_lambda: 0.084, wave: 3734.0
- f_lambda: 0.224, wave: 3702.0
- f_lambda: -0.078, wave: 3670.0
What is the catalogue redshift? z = 0.786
